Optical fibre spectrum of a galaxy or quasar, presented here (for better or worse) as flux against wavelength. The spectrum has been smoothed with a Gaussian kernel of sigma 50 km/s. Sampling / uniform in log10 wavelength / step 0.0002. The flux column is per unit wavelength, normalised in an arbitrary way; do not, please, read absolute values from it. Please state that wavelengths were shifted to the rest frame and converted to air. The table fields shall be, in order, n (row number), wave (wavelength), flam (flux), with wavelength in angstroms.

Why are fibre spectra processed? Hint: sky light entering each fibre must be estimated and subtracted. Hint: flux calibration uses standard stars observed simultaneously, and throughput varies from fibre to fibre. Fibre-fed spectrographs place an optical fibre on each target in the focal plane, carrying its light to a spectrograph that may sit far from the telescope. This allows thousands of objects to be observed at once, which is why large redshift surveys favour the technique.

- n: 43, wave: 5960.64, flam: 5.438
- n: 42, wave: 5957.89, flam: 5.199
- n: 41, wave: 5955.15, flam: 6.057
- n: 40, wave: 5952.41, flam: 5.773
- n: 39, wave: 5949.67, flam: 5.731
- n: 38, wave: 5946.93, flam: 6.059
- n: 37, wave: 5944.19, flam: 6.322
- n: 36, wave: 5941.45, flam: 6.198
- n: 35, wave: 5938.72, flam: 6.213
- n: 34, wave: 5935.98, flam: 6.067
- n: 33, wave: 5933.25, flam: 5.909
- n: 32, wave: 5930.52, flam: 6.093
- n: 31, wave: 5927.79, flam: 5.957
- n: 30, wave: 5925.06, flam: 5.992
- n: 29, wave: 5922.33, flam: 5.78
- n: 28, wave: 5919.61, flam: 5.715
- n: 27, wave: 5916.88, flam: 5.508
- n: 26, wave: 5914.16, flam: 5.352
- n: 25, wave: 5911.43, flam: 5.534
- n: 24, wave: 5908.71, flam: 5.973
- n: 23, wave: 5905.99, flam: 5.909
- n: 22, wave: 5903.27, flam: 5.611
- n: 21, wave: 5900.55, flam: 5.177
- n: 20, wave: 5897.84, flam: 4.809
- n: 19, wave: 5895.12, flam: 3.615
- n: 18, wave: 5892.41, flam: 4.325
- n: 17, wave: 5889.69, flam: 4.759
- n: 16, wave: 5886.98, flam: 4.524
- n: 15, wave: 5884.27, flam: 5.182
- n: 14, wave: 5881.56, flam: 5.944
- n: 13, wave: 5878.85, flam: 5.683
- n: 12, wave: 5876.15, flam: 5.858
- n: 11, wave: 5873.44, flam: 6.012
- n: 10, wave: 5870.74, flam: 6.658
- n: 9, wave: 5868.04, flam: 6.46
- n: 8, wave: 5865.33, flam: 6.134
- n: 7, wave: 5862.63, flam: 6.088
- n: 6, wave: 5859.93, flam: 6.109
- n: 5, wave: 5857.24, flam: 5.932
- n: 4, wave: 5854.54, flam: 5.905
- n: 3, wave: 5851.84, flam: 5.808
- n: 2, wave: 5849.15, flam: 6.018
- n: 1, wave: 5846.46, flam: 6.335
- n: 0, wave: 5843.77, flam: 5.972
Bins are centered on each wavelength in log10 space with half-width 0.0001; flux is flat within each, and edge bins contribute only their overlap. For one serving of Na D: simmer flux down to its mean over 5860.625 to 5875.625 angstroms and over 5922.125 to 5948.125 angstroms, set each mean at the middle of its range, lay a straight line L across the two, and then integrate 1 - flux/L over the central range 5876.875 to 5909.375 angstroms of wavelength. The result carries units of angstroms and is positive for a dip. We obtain 5.5 angstroms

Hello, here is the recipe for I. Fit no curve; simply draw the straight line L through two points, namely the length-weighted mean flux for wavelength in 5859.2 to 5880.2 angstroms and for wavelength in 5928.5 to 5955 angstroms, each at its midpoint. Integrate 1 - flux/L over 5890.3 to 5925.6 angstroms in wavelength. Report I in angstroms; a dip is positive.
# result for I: 4.5 angstroms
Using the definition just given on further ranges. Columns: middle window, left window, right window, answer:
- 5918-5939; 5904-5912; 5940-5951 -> 0.0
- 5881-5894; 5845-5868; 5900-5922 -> 2.1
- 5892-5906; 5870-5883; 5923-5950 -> 2.7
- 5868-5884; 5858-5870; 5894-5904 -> -0.8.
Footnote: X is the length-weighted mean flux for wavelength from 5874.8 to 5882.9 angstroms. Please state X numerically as 5.83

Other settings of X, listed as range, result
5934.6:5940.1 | 6.14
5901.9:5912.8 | 5.75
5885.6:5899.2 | 4.41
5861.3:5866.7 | 6.1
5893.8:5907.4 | 5.03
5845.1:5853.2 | 6.06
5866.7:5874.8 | 6.38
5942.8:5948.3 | 6.18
